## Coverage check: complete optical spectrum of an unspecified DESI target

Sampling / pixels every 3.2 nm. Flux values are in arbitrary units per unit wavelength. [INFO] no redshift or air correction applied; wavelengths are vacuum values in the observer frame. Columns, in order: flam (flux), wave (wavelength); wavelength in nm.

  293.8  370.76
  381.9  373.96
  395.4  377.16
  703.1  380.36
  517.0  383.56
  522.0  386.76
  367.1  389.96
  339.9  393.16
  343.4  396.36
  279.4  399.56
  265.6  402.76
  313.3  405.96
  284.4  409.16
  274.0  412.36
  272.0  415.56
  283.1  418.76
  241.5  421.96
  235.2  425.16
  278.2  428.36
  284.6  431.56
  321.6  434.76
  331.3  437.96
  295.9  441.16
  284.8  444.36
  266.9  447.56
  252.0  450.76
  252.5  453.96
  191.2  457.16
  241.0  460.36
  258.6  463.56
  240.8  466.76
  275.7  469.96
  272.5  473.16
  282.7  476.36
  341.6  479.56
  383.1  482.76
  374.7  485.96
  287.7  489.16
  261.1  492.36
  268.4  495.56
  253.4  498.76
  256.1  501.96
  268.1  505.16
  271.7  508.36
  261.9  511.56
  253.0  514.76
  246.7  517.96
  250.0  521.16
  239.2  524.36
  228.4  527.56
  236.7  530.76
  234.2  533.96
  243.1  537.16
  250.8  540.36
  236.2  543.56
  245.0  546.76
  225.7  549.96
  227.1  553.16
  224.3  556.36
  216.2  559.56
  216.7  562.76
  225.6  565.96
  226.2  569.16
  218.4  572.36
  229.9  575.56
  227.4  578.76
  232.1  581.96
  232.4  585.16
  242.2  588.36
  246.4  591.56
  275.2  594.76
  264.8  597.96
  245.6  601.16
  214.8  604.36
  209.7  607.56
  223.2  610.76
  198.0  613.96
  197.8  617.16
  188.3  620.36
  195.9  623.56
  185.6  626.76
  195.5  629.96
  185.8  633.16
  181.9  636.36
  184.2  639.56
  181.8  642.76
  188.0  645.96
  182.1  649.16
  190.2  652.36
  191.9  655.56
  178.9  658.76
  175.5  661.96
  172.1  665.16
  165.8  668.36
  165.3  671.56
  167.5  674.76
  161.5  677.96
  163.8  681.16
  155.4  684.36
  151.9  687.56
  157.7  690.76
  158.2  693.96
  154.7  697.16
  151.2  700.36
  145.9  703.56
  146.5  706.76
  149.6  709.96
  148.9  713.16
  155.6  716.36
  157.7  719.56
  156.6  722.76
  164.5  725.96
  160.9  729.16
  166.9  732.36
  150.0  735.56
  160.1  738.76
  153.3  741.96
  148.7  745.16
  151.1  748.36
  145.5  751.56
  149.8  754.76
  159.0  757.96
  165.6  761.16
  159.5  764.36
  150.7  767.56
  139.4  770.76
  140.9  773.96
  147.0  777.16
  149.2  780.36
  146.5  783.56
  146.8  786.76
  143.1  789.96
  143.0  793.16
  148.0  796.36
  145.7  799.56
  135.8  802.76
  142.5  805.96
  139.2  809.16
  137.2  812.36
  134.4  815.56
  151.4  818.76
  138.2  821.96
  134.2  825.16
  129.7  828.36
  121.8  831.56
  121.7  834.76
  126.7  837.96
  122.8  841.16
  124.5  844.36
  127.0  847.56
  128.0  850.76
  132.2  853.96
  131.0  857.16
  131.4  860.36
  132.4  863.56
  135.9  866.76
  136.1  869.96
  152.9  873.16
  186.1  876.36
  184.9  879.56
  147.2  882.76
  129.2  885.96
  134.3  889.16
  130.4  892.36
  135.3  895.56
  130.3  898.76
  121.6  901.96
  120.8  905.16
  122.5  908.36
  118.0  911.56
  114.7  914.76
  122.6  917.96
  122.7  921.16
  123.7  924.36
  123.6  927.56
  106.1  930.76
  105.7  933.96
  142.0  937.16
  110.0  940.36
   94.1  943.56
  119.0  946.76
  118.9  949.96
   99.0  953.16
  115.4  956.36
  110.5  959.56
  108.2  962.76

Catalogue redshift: 2.13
